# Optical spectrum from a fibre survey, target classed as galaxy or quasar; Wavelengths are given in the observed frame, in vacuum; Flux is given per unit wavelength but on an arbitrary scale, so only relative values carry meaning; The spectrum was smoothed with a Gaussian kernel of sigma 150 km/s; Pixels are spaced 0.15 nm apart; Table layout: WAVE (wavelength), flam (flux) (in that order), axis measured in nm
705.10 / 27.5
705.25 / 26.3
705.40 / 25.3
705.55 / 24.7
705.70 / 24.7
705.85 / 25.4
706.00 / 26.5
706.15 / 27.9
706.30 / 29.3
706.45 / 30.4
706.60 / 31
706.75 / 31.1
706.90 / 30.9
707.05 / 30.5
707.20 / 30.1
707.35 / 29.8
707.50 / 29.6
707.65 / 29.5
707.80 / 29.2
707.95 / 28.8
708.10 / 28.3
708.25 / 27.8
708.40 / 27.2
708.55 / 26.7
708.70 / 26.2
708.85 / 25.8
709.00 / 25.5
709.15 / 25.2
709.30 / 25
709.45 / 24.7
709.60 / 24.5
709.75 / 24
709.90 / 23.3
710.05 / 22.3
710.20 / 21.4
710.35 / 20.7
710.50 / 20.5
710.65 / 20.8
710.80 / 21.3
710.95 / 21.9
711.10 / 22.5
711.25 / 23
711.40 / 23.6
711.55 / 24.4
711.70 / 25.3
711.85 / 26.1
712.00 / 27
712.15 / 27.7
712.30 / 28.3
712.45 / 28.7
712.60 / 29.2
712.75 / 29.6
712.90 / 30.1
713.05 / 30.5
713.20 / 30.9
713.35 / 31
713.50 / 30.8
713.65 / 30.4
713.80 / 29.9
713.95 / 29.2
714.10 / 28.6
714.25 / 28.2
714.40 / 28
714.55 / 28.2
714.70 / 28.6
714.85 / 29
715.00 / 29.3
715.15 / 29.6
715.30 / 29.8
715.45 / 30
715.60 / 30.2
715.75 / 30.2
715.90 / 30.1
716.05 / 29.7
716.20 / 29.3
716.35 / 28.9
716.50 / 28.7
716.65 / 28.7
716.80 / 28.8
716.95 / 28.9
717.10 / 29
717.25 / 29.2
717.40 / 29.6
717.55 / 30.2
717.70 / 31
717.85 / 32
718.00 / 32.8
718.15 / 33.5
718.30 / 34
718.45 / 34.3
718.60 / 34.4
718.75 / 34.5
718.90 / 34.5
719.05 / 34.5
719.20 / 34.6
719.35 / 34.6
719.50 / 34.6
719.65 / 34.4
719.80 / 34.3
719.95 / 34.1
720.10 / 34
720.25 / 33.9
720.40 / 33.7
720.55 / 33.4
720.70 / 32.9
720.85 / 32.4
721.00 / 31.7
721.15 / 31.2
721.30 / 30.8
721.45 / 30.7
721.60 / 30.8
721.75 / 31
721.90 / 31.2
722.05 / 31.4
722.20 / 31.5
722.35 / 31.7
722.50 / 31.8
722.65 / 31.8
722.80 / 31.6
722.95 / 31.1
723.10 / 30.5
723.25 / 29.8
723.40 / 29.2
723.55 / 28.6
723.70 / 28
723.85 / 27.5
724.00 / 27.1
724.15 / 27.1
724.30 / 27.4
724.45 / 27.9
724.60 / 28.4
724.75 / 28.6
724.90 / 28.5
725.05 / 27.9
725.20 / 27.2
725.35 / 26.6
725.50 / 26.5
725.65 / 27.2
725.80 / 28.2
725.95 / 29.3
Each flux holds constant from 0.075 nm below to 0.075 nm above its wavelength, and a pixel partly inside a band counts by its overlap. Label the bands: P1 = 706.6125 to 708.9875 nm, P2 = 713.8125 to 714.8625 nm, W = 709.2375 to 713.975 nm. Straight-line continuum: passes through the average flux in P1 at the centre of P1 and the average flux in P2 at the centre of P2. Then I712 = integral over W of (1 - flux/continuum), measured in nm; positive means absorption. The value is 0.46 nm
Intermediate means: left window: 28.7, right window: 28.6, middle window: 25.9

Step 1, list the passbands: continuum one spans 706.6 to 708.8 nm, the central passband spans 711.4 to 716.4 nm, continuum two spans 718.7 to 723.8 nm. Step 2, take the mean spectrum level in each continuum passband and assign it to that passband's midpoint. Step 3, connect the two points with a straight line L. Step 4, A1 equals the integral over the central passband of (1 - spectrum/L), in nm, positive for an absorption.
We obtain 0.254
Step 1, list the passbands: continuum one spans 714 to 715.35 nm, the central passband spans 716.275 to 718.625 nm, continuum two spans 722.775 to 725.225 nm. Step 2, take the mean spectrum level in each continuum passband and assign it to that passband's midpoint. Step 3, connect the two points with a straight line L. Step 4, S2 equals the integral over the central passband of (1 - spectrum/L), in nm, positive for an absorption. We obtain -0.169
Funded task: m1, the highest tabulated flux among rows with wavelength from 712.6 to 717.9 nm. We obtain 32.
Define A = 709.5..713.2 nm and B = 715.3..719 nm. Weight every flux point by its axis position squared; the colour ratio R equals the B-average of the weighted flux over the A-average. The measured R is 1.26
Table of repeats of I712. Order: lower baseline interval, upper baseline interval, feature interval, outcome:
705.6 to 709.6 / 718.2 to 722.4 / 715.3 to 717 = 0.10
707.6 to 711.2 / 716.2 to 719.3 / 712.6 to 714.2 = -0.12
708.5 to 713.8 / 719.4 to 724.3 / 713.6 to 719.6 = -0.45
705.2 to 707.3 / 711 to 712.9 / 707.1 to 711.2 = 0.30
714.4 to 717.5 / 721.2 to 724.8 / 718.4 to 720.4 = -0.32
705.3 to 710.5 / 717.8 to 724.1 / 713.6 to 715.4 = 0.03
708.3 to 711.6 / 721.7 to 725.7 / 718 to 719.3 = -0.34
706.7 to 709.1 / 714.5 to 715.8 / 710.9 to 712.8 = 0.20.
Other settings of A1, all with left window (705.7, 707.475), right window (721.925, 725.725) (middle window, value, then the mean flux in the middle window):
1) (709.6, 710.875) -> 0.31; 21.9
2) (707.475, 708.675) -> 0.04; 28.2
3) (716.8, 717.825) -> -0.02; 29.7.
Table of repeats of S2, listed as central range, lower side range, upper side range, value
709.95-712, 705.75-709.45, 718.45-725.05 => 0.44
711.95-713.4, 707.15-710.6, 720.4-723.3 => -0.09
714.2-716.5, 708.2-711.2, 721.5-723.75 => -0.21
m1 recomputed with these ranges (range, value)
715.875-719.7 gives 34.6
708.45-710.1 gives 26.7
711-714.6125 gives 31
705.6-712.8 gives 31.1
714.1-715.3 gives 29.8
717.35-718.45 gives 34.3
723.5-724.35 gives 28.6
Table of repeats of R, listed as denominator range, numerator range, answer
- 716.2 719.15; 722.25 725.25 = 0.94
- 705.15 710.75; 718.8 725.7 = 1.21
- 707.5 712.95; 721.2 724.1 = 1.23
